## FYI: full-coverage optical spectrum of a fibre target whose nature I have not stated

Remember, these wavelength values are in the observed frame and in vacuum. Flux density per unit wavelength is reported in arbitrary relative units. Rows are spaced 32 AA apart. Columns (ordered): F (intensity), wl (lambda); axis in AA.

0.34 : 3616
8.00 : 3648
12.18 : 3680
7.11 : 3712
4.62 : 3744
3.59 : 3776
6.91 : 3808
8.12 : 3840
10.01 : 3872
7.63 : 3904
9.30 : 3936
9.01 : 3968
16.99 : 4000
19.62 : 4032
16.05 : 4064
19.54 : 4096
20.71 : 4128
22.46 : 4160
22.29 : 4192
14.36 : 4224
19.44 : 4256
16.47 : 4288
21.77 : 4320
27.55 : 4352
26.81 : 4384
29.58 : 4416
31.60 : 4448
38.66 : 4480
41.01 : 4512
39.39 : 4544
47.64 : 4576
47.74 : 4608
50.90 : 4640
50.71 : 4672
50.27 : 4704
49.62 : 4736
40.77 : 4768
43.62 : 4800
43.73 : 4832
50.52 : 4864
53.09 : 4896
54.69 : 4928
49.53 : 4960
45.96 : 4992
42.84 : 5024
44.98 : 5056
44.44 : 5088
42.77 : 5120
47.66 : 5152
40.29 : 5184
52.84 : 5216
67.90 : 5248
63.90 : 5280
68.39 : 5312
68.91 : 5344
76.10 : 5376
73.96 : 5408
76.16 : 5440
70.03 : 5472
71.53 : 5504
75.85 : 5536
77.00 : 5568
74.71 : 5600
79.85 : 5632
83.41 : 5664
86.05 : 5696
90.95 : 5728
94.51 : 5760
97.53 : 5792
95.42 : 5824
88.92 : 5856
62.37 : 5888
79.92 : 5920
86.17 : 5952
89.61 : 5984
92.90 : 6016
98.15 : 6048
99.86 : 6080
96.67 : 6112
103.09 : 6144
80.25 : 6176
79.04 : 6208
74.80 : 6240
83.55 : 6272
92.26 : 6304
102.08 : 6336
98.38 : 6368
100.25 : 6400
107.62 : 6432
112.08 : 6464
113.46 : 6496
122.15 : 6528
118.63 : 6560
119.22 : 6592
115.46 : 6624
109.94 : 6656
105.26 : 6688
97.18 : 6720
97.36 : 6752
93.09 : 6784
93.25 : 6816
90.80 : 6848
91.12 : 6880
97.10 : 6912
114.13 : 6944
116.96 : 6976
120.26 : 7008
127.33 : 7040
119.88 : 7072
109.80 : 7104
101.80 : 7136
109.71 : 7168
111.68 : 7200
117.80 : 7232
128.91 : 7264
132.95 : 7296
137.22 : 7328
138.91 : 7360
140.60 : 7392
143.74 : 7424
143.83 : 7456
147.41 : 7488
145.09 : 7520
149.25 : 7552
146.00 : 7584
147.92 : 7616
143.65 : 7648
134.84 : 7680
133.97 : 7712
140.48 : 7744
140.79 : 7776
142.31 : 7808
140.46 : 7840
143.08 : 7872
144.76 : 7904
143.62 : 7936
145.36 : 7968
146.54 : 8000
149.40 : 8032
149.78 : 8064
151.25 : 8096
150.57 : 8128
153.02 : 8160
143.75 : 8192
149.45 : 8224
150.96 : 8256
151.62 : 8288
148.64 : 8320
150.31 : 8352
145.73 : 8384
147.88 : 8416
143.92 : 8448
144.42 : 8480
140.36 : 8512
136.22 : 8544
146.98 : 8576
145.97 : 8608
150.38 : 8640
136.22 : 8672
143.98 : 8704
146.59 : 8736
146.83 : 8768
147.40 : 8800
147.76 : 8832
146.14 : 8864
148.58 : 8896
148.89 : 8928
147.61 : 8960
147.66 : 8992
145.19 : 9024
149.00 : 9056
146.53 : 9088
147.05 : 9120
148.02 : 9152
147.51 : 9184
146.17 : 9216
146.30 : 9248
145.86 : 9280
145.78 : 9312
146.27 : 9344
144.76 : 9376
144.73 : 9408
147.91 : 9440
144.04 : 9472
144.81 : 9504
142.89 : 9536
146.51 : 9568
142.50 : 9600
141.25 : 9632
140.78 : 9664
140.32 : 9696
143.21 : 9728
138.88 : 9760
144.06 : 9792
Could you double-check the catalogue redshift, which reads 0.000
